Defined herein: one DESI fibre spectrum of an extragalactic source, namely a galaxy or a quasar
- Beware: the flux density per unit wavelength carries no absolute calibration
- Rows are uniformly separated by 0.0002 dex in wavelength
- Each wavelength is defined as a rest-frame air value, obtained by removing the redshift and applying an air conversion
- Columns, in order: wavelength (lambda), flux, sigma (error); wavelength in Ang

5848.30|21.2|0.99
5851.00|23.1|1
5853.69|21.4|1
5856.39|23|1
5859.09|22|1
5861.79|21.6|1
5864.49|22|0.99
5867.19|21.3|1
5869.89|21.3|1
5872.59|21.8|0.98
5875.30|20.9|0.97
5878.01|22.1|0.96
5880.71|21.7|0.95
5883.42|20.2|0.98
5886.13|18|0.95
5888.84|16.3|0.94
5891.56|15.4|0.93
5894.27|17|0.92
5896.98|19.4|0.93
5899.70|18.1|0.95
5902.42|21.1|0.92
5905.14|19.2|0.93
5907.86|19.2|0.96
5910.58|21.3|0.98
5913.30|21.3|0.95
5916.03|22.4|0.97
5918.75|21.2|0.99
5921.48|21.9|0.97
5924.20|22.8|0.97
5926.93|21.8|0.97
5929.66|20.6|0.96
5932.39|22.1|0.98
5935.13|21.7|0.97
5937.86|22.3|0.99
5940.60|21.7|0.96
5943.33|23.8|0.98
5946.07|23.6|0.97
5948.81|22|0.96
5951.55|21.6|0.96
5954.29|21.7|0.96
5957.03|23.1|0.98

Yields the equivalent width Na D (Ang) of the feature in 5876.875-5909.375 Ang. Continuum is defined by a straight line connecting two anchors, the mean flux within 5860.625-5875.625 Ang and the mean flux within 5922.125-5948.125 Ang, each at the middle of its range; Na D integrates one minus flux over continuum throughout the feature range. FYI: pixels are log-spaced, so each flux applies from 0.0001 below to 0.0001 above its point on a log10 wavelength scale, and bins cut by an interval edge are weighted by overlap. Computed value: 4.2 Ang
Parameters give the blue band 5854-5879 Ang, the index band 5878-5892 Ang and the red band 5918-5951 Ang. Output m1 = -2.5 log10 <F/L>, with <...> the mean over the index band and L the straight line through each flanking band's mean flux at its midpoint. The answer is 0.16 mag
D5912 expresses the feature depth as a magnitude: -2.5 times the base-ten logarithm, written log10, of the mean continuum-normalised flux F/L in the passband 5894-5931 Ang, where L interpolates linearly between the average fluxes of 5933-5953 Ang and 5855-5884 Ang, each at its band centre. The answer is 0.07 mag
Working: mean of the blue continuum 21.7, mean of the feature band 20.6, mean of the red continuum 22.4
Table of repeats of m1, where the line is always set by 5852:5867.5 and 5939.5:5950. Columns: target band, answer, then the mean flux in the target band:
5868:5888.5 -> 0.076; 20.6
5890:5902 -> 0.250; 17.7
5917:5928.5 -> 0.032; 21.9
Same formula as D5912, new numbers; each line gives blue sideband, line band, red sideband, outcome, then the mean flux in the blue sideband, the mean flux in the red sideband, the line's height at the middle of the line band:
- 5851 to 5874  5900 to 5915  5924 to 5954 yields 0.09 mag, 21.9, 22.1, 22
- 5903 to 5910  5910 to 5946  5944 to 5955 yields -0.05 mag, 19.6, 22.4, 21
